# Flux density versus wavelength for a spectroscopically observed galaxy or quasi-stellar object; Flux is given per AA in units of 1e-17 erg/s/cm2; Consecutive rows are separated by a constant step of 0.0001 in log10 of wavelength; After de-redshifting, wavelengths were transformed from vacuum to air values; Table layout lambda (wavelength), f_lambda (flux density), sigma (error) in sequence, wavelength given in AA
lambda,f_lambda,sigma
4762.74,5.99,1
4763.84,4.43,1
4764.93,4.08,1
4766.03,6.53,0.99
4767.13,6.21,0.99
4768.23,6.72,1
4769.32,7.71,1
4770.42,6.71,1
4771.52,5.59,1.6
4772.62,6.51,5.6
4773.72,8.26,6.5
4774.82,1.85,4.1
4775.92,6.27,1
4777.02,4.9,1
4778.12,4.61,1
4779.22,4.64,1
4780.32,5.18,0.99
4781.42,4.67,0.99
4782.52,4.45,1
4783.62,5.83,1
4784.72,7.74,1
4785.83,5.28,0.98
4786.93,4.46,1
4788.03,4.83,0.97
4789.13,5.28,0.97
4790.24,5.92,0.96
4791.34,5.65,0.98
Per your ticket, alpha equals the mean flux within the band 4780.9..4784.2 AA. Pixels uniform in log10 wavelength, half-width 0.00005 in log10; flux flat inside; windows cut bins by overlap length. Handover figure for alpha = 5.02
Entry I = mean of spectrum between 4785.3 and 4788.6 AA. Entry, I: 4.87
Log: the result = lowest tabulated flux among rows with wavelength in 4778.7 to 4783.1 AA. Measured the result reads 4.45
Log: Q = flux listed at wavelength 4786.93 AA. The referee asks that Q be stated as 4.46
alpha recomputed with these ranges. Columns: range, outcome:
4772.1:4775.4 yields 5.53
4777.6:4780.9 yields 4.81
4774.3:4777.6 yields 4.36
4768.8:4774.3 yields 6.92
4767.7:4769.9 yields 7.23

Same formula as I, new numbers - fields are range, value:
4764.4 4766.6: 5.31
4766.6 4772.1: 6.59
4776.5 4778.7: 4.75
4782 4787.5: 5.55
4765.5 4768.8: 6.5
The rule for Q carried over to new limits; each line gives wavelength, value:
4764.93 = 4.08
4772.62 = 6.51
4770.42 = 6.71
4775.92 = 6.27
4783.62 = 5.83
